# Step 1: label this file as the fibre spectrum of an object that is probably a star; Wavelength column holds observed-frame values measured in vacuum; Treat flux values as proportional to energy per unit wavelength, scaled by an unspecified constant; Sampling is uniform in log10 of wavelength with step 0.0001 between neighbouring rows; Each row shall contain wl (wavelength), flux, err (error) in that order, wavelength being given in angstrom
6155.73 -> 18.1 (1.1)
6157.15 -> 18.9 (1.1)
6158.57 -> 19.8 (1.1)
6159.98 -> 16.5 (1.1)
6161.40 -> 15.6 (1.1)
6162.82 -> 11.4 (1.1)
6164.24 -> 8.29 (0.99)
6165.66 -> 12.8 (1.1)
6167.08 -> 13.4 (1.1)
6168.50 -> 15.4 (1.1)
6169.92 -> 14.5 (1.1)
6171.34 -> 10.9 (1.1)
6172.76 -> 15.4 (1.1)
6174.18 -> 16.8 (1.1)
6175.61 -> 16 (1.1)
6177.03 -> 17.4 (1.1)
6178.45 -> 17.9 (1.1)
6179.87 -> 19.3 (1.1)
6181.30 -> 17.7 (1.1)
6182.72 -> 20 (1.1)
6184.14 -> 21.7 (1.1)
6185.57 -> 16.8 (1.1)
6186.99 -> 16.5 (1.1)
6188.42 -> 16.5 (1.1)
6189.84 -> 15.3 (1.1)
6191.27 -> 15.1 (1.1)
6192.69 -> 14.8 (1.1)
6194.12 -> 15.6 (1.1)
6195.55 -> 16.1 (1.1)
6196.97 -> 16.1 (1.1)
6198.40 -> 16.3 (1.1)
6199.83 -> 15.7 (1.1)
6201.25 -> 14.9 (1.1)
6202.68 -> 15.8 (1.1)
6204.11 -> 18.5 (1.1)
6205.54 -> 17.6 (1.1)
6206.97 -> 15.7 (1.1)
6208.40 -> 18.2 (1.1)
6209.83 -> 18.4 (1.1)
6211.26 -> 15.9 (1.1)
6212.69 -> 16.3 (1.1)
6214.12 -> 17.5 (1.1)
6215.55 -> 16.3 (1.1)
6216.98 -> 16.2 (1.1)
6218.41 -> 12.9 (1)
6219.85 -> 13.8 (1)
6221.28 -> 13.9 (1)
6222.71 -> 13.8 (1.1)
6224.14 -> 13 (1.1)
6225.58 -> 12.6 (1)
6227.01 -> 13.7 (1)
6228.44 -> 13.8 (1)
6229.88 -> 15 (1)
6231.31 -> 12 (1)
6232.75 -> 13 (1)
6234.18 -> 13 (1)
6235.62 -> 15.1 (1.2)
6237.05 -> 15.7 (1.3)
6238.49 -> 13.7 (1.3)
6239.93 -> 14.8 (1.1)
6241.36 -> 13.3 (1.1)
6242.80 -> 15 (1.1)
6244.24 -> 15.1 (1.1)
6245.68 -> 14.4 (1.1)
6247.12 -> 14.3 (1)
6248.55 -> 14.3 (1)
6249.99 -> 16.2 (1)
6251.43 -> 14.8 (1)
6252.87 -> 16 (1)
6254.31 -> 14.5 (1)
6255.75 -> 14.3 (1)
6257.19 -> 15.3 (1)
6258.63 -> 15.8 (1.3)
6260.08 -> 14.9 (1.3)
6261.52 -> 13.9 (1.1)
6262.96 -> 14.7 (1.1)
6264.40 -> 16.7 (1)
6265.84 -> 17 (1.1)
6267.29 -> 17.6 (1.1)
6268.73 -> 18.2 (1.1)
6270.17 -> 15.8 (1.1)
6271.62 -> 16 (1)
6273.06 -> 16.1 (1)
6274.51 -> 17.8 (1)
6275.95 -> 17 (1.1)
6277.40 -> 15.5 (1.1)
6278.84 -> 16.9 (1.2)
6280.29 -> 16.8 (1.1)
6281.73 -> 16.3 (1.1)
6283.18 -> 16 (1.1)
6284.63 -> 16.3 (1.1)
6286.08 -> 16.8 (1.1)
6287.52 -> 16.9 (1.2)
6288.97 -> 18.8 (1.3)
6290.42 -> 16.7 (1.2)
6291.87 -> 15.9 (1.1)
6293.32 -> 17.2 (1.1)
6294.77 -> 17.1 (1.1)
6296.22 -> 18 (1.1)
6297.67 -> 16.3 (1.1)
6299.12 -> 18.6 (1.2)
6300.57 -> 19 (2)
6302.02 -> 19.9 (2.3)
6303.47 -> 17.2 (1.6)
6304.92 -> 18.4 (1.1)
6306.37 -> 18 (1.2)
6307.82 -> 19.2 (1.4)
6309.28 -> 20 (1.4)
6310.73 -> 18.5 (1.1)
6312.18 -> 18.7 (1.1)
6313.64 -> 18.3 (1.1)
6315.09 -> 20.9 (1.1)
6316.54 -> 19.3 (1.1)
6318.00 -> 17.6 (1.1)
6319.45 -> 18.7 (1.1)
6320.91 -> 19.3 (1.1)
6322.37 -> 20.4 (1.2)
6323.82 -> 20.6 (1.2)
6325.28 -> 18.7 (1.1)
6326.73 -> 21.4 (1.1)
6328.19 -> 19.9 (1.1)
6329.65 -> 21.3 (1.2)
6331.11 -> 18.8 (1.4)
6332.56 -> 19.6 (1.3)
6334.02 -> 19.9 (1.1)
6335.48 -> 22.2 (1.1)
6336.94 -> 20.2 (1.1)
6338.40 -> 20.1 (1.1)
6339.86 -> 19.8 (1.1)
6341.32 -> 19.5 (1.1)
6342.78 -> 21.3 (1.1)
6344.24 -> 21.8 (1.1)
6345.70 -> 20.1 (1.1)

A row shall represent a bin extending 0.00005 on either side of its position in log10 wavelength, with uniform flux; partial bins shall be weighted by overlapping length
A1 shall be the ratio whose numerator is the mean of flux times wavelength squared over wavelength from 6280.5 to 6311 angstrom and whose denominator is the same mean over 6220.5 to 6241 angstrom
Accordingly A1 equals 1.31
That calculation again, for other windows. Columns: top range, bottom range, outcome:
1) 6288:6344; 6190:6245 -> 1.31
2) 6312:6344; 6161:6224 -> 1.32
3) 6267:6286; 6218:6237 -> 1.24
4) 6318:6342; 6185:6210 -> 1.28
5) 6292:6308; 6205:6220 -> 1.13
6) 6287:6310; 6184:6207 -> 1.14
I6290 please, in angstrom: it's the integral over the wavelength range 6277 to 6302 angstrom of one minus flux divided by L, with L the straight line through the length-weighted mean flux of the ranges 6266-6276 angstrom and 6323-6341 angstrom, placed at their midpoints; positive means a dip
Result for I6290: 1.1 angstrom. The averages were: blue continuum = 16.9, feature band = 17.1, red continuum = 20.2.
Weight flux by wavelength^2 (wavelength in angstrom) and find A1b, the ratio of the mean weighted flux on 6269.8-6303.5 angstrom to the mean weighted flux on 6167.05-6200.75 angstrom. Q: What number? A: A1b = 1.08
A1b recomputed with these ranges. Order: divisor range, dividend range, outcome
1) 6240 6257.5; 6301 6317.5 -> 1.31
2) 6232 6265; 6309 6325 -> 1.34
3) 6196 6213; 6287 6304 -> 1.09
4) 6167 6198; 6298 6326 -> 1.21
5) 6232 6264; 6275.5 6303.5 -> 1.19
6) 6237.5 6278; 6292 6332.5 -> 1.24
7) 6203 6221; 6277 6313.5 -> 1.10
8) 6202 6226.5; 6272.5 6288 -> 1.08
